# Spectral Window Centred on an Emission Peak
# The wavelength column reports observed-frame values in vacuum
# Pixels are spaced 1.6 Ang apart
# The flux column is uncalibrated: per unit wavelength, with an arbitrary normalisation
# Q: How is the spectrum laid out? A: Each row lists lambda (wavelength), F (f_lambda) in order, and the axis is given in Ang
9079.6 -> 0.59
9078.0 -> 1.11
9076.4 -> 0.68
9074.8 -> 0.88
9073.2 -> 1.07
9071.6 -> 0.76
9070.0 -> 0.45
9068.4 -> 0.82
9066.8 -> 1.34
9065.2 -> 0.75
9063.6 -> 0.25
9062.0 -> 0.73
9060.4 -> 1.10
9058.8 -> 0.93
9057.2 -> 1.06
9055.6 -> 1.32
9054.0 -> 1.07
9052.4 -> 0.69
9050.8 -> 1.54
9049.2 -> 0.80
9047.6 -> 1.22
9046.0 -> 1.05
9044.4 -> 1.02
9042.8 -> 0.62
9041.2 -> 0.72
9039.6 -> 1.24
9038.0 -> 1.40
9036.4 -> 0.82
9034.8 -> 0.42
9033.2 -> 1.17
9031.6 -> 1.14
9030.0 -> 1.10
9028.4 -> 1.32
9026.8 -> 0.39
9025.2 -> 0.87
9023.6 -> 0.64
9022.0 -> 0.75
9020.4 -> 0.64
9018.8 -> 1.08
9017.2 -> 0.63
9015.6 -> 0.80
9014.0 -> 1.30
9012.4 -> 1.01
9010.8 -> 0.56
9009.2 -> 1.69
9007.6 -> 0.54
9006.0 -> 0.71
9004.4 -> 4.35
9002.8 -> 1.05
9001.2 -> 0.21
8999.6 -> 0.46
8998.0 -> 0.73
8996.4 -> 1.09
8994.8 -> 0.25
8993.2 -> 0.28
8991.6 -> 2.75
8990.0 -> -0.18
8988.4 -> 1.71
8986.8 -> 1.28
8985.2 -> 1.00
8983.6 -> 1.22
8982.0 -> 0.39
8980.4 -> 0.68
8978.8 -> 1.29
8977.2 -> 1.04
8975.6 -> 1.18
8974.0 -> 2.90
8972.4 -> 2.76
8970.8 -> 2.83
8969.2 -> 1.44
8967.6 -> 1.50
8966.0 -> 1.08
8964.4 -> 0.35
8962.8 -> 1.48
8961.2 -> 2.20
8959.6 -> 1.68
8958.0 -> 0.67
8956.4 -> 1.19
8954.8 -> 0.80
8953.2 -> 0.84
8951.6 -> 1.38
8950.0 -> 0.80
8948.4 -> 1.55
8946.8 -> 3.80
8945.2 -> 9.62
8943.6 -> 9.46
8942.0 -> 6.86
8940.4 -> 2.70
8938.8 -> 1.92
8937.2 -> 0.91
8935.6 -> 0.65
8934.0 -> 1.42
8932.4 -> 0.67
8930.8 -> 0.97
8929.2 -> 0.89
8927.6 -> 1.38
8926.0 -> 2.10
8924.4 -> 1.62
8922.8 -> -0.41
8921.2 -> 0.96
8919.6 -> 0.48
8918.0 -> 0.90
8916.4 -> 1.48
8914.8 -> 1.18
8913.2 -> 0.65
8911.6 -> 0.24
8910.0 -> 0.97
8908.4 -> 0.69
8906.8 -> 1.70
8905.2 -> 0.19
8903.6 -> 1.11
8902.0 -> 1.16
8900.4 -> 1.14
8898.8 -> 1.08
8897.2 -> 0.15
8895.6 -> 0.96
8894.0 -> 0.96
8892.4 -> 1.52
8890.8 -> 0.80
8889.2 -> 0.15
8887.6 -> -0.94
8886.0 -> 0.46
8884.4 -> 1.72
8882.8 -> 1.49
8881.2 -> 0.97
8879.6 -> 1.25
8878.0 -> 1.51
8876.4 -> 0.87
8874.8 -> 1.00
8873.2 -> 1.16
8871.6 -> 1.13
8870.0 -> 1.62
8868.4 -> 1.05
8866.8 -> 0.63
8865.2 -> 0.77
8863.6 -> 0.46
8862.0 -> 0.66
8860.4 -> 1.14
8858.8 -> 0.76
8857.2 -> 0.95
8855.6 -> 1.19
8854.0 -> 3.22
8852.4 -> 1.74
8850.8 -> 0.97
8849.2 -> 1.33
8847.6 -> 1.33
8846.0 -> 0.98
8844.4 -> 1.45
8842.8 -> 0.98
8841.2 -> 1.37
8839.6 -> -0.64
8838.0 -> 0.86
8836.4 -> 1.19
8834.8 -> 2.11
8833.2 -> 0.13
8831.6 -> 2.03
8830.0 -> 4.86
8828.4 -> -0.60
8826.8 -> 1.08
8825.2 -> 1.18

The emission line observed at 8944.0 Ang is H-alpha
